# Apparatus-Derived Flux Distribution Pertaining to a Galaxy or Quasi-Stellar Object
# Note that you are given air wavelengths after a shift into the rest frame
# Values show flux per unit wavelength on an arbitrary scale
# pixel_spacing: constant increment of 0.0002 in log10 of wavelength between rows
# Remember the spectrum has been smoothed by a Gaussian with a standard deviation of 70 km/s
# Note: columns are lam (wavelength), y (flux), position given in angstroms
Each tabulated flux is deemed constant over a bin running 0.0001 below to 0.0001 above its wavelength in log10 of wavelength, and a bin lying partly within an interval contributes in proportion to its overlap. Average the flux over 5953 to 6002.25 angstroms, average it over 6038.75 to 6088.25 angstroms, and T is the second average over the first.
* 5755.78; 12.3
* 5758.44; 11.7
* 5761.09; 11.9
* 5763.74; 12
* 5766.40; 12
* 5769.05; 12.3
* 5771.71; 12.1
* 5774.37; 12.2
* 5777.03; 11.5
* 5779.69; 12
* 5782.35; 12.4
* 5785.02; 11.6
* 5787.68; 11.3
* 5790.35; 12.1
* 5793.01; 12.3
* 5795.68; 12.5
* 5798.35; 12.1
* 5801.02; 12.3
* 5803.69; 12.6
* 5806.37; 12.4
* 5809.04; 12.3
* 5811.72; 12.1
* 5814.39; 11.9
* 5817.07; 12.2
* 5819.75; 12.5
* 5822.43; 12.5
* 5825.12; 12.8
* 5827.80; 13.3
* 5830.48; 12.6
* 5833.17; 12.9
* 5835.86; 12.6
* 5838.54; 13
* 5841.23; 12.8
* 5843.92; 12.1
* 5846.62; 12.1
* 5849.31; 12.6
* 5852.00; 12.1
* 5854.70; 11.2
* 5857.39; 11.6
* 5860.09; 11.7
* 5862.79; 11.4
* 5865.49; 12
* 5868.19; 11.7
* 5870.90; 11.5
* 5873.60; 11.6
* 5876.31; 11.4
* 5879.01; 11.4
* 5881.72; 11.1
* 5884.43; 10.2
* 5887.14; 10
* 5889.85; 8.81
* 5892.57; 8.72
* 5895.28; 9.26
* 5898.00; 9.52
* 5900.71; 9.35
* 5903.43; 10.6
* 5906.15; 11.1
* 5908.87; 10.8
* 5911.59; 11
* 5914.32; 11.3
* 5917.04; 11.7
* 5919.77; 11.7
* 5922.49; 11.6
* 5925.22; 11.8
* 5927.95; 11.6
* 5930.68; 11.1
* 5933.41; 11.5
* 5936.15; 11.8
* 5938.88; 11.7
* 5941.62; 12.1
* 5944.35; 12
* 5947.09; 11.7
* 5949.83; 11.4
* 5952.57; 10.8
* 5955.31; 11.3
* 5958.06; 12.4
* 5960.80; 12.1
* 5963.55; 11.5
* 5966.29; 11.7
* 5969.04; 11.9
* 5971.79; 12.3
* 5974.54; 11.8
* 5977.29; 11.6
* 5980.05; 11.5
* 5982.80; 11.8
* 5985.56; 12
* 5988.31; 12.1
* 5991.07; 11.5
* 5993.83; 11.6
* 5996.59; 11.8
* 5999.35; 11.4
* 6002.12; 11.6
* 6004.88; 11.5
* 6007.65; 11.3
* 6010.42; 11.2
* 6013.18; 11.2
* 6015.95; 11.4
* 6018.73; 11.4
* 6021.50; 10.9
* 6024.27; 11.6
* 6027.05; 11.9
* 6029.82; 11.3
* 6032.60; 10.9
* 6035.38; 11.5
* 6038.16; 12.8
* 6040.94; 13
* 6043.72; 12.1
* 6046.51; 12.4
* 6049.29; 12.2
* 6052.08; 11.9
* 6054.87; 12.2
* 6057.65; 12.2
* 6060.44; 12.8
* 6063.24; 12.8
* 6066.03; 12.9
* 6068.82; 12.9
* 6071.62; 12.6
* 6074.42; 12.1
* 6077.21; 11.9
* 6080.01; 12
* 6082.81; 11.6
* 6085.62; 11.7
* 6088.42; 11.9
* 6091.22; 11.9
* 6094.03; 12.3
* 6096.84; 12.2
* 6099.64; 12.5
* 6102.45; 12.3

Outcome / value 1.0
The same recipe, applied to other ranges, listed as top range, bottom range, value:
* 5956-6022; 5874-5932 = 1.09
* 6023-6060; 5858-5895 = 1.11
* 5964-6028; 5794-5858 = 0.94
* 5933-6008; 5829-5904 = 1.04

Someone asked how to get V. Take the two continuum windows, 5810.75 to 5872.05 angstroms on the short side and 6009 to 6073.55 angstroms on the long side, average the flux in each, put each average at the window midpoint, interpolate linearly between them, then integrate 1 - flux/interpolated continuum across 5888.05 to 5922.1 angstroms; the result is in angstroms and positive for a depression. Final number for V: 5.0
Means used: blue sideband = 12.2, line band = 10.4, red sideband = 12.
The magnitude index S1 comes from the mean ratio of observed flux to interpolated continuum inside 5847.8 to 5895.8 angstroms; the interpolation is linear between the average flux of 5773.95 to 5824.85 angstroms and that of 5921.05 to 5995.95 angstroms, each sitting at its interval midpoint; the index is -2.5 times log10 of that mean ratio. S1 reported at 0.09 mag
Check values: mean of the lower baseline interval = 12.2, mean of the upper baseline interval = 11.7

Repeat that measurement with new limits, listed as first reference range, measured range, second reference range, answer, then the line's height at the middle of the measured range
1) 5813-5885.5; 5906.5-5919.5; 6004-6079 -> 0.07 mag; 12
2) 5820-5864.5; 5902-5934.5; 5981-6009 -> 0.06 mag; 12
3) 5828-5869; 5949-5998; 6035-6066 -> 0.05 mag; 12.3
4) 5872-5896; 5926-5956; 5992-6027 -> -0.07 mag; 10.8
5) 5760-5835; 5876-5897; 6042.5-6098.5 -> 0.22 mag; 12.2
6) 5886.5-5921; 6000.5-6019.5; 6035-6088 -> 0.03 mag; 11.6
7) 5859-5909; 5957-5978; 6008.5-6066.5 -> -0.06 mag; 11.3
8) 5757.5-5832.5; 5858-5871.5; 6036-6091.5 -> 0.05 mag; 12.2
